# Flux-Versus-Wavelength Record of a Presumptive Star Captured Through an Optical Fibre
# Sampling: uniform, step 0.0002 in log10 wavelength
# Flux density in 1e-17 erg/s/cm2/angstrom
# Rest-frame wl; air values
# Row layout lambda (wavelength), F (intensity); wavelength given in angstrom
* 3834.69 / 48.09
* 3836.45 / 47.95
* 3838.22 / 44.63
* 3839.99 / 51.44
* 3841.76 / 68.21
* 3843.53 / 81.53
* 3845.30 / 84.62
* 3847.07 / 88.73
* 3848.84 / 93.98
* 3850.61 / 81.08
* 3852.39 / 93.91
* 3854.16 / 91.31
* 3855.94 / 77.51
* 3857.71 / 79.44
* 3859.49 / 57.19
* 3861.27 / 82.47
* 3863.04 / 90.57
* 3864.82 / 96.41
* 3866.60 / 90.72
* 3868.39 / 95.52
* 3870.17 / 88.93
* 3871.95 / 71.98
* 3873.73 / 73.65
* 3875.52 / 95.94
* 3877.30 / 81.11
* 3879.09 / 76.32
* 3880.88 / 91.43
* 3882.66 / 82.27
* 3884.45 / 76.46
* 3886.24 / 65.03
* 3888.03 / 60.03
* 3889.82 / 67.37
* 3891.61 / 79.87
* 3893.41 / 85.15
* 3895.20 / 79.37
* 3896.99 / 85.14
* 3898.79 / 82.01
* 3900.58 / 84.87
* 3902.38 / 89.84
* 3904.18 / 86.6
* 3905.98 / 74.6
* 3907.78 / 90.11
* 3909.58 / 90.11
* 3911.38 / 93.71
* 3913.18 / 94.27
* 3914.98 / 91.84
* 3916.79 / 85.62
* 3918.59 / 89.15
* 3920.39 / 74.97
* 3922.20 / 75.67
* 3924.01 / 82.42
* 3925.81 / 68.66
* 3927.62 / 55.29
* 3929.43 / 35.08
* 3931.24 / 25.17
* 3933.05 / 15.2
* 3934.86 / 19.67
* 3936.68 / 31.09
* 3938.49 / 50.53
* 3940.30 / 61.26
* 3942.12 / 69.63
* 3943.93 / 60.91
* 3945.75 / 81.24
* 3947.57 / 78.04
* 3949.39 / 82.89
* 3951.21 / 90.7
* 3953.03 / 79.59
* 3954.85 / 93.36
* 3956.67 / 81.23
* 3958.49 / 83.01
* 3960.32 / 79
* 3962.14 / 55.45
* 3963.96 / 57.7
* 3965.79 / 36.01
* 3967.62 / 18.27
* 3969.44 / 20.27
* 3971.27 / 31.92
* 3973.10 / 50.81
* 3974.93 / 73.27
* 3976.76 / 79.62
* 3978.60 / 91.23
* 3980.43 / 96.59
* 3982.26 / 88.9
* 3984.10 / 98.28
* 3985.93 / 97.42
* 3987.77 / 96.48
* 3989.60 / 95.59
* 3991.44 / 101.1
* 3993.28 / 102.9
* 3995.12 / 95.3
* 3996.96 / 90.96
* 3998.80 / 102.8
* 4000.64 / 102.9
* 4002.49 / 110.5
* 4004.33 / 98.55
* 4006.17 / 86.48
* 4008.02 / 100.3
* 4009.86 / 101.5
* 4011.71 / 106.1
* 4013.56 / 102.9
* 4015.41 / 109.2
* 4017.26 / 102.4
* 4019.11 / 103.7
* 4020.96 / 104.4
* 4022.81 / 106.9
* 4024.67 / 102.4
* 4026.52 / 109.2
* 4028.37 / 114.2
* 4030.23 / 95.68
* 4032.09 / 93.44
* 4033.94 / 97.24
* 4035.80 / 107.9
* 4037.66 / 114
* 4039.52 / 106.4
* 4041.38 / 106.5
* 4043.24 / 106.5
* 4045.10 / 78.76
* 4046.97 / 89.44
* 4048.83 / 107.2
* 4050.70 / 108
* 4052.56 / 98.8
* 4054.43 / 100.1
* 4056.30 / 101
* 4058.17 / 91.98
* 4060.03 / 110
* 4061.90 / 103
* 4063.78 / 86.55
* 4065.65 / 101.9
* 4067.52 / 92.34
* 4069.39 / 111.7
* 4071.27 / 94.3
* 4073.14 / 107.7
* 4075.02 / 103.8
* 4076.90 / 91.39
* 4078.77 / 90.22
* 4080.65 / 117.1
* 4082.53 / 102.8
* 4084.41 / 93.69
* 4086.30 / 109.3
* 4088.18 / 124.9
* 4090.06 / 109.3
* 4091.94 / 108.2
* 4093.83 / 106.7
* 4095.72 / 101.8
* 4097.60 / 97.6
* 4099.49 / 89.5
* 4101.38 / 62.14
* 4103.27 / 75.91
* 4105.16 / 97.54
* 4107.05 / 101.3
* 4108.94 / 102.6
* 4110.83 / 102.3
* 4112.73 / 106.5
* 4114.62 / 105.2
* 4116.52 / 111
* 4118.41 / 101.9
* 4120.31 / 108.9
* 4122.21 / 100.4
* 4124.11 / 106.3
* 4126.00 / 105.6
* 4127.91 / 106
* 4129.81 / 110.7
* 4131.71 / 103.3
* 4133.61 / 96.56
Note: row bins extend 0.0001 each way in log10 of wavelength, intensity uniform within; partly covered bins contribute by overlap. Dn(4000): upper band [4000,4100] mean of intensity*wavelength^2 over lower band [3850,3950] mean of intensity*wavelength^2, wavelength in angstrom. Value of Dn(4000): 1.47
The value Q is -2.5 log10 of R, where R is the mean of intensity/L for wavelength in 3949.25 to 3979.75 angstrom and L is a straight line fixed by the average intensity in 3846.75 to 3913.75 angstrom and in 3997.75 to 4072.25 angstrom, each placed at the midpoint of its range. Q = 0.39 mag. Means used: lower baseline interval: 83.2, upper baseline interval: 102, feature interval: 64.7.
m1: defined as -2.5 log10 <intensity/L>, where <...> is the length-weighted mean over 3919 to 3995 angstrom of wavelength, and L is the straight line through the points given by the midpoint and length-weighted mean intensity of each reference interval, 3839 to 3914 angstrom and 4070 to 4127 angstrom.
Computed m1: 0.30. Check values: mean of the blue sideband 82.1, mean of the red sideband 101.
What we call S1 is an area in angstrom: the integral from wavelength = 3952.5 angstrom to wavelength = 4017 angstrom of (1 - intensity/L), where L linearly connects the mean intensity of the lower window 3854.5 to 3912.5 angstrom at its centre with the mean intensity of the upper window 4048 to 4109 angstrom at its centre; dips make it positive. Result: 5.7 angstrom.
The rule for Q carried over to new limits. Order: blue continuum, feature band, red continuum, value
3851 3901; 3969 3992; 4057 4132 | 0.15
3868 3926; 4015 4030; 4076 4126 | -0.13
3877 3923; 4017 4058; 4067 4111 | -0.08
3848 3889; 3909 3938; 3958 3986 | 0.16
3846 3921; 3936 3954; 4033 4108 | 0.27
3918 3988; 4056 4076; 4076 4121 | -0.09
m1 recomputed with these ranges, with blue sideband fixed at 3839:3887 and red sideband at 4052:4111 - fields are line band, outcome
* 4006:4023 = -0.10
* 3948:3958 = 0.05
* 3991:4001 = -0.07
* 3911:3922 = -0.01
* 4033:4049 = -0.06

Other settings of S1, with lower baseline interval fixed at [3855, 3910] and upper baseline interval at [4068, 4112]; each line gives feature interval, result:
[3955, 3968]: 3.8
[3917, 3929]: 1.6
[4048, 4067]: -0.7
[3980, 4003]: -1.8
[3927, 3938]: 7.1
